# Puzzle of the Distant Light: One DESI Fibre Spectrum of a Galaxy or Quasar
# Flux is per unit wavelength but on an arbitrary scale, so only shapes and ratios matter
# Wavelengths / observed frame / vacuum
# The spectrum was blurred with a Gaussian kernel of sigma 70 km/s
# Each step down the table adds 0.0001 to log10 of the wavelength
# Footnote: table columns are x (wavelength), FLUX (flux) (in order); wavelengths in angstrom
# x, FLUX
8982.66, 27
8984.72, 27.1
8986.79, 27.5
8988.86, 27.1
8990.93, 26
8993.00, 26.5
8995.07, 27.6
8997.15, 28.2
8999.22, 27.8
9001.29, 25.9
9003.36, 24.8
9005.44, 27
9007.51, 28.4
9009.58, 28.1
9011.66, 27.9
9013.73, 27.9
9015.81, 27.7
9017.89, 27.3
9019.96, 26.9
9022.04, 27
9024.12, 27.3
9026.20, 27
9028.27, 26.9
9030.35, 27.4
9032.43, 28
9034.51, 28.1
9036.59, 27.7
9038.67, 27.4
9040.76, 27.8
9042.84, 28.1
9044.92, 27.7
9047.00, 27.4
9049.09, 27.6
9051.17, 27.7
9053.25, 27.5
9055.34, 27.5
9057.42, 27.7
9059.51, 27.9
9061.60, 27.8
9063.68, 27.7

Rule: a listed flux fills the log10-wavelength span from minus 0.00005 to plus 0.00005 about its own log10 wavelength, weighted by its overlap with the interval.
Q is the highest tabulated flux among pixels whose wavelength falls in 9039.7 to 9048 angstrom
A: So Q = 28.1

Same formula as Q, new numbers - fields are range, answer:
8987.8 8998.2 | 28.2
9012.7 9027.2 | 27.9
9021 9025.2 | 27.3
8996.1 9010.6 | 28.4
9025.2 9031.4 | 27.4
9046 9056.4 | 27.7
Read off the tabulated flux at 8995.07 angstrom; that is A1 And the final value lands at 27.6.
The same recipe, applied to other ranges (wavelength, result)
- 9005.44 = 27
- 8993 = 26.5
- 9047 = 27.4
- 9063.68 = 27.7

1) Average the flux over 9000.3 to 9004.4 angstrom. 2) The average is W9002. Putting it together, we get 25.3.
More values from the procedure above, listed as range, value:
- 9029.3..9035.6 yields 27.8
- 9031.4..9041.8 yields 27.8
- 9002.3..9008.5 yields 26.7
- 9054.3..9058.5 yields 27.6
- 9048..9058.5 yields 27.6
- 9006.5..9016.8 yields 28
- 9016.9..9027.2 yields 27.1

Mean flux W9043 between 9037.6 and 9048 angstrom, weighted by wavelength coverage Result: 27.7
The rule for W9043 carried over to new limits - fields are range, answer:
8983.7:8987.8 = 27.3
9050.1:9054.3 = 27.6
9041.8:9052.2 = 27.7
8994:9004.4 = 26.8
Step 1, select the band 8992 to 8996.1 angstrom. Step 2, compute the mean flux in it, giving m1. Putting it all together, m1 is 27.1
